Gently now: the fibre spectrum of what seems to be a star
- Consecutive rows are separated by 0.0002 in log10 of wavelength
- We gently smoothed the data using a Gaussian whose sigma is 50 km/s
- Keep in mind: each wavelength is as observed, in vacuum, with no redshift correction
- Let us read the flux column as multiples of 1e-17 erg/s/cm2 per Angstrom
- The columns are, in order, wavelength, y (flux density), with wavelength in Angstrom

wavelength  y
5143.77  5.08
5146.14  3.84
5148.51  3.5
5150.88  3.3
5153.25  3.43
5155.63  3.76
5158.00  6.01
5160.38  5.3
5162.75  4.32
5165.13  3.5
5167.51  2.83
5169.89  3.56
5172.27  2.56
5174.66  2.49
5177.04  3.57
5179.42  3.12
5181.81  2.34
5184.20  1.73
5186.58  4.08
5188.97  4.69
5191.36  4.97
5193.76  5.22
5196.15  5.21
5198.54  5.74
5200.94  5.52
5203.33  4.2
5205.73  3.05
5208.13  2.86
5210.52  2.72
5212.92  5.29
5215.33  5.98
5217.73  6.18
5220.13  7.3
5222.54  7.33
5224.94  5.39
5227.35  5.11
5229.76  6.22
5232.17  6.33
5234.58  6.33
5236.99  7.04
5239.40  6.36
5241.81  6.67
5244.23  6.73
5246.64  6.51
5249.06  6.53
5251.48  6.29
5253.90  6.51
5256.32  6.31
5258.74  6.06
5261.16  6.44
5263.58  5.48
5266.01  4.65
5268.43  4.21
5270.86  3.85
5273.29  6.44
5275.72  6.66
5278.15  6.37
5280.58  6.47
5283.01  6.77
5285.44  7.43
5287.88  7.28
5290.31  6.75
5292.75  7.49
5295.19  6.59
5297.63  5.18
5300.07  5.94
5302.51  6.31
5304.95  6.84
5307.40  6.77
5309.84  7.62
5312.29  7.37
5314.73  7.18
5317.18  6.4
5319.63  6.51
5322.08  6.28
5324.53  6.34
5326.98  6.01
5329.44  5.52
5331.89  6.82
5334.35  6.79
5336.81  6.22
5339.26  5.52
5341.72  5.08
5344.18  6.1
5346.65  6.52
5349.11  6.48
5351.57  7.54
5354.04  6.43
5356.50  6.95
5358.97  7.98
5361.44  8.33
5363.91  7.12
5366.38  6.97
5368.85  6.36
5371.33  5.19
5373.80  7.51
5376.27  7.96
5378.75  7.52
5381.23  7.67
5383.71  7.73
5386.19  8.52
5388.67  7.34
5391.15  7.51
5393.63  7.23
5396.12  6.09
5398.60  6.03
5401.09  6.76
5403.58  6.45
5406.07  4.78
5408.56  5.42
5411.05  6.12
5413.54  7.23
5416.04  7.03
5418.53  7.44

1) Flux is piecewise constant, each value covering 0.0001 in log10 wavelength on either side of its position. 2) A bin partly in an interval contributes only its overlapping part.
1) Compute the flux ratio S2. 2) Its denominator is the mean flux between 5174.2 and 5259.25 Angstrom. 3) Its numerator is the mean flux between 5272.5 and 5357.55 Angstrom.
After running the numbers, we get 1.2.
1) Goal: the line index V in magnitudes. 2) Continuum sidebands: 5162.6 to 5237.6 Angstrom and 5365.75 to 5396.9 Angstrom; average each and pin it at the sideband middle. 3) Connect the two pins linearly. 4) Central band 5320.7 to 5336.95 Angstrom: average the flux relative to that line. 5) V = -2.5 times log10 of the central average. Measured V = 0.03 mag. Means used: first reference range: 4.58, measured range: 6.29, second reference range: 7.22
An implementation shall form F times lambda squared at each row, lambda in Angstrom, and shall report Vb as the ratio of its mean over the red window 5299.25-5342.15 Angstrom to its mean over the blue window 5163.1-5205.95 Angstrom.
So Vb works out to 1.8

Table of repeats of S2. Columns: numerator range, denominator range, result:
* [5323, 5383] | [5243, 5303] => 1.08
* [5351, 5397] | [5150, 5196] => 1.93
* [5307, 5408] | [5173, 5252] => 1.32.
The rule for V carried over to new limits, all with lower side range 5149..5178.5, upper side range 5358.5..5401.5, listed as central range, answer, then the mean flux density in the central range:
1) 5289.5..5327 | -0.10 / 6.62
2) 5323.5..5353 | 0.05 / 6.24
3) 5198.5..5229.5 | -0.14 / 5.14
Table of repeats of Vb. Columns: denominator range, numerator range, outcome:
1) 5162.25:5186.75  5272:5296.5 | 2.35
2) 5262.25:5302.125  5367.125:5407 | 1.18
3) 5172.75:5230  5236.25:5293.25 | 1.41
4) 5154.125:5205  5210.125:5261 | 1.58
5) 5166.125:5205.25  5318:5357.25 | 1.74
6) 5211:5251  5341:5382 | 1.16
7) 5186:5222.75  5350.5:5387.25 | 1.56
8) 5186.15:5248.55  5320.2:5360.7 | 1.22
